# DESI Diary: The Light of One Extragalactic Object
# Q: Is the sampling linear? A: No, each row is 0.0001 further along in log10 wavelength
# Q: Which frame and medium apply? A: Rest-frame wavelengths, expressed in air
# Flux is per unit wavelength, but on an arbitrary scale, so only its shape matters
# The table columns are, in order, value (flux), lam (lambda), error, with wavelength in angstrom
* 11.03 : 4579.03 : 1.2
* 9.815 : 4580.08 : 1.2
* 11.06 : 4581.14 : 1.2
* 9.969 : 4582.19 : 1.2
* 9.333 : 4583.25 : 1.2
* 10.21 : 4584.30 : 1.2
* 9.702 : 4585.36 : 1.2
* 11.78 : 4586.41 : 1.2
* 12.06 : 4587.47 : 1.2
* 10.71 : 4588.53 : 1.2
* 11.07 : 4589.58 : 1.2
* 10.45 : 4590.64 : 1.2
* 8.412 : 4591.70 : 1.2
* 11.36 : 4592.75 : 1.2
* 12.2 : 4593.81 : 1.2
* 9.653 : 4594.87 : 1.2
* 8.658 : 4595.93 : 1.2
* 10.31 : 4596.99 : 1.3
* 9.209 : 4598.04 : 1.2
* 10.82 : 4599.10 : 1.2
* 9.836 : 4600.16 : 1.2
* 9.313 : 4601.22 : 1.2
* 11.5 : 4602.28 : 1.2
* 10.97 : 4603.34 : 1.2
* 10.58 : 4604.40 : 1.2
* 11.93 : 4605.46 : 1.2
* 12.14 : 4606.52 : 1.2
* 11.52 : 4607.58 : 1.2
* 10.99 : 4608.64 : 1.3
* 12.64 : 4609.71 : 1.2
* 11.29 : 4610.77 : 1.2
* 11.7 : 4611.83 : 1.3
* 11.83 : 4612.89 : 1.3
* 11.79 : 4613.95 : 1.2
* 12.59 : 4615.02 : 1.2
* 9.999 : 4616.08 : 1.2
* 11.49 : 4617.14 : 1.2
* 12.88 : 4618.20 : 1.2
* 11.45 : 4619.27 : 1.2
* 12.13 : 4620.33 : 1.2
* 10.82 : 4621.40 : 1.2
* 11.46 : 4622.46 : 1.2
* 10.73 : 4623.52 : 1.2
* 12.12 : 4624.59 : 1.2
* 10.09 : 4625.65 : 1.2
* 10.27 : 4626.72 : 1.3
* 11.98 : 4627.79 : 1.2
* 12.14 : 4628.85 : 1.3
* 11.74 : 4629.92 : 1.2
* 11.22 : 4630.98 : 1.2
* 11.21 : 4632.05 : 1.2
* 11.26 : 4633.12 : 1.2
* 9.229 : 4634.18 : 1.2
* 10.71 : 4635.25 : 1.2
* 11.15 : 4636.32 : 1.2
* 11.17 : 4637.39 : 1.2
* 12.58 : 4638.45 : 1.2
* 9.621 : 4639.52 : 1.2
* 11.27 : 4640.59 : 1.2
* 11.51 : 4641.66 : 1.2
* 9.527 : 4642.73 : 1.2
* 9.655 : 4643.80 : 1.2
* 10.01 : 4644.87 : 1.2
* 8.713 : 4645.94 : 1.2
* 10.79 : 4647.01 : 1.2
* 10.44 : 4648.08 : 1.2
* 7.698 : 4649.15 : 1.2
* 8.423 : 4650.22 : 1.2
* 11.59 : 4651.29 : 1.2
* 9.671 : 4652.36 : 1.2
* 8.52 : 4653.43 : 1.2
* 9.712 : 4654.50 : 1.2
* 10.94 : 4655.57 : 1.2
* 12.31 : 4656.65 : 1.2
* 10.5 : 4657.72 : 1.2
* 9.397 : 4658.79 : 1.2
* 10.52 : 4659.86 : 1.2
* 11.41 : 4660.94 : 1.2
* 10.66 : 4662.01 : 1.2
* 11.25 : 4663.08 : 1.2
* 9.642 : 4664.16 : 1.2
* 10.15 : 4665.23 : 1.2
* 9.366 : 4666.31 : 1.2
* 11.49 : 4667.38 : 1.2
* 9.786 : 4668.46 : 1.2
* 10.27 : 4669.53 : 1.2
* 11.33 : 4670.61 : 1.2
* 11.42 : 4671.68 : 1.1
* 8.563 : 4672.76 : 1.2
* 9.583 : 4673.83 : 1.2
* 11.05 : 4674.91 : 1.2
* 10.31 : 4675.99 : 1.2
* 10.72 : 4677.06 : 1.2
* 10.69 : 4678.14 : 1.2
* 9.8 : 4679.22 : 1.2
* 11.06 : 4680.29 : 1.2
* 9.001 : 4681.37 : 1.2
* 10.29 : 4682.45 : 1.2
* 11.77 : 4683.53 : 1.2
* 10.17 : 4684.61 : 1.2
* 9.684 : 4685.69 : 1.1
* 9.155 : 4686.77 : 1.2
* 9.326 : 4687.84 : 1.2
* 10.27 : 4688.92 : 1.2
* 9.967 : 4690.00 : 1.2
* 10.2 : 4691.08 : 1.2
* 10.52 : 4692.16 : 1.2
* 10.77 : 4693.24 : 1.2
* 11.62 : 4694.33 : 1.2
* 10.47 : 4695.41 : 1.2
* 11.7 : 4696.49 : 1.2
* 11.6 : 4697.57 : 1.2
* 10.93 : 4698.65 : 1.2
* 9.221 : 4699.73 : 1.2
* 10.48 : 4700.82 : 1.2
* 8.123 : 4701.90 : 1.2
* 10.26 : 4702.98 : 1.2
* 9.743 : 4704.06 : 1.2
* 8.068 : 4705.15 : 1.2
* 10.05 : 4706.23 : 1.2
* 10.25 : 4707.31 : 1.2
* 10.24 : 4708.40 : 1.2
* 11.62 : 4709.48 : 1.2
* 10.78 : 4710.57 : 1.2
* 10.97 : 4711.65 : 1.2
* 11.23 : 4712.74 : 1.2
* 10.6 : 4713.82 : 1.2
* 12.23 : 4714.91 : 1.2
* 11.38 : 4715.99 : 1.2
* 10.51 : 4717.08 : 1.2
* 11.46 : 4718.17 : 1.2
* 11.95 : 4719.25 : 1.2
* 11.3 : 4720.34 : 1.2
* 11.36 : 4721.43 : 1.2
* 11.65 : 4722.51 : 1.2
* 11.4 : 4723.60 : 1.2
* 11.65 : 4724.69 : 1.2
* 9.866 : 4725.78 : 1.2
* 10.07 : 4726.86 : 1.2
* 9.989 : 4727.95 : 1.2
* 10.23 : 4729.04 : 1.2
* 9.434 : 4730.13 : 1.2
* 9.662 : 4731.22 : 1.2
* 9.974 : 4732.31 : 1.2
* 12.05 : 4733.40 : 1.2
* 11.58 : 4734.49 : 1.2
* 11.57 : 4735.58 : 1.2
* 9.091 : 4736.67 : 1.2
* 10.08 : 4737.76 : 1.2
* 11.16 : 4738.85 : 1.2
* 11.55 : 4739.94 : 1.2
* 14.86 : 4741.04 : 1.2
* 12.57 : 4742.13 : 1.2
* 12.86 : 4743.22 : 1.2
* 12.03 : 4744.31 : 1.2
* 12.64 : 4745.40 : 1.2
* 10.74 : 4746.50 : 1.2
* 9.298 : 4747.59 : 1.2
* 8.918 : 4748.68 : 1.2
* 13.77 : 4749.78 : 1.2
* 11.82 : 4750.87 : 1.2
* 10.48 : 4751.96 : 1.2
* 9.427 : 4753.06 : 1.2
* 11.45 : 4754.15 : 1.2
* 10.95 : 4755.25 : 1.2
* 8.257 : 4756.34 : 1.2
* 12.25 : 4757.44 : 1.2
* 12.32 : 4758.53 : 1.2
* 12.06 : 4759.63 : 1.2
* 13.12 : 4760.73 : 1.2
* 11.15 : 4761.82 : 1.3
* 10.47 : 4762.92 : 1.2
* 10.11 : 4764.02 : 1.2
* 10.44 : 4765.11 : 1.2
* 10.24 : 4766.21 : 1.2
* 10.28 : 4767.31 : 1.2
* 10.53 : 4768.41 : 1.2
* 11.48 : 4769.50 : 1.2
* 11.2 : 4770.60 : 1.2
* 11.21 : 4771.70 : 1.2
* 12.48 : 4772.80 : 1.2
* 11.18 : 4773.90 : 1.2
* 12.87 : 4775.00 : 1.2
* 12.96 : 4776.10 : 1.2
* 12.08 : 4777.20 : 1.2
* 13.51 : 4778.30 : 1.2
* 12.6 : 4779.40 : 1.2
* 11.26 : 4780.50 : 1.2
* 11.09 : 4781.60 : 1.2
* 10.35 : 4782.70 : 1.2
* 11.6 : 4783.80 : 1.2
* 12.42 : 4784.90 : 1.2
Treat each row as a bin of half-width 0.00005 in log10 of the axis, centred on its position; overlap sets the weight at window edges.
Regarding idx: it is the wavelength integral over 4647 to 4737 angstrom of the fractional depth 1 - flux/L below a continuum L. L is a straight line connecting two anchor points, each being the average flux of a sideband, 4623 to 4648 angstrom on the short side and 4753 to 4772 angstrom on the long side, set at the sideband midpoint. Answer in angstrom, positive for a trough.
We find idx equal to 3.7 angstrom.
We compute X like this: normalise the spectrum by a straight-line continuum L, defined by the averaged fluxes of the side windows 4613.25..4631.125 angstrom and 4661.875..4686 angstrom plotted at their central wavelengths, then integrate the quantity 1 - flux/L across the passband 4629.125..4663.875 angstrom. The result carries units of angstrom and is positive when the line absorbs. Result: 1.6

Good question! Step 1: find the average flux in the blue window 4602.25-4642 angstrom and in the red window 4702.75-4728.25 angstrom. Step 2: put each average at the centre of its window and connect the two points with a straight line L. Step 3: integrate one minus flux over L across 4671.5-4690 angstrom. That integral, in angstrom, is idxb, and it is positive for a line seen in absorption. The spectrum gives 1.5 angstrom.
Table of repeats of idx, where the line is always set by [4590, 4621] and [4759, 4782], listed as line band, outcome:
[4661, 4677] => 1.2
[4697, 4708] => 1.4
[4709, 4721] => 0.1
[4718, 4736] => 0.8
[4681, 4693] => 1.3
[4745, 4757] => 0.8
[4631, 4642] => 0.1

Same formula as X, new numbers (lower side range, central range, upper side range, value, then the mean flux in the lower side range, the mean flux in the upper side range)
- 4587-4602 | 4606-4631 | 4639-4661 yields -3.3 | 10.3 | 10.1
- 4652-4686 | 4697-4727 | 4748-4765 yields 0.1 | 10.4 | 11.1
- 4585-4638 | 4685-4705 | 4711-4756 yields 1.6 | 11.1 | 11.1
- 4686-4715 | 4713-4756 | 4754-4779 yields -0.8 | 10.4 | 11.4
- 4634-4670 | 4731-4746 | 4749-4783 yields -0.6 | 10.3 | 11.4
